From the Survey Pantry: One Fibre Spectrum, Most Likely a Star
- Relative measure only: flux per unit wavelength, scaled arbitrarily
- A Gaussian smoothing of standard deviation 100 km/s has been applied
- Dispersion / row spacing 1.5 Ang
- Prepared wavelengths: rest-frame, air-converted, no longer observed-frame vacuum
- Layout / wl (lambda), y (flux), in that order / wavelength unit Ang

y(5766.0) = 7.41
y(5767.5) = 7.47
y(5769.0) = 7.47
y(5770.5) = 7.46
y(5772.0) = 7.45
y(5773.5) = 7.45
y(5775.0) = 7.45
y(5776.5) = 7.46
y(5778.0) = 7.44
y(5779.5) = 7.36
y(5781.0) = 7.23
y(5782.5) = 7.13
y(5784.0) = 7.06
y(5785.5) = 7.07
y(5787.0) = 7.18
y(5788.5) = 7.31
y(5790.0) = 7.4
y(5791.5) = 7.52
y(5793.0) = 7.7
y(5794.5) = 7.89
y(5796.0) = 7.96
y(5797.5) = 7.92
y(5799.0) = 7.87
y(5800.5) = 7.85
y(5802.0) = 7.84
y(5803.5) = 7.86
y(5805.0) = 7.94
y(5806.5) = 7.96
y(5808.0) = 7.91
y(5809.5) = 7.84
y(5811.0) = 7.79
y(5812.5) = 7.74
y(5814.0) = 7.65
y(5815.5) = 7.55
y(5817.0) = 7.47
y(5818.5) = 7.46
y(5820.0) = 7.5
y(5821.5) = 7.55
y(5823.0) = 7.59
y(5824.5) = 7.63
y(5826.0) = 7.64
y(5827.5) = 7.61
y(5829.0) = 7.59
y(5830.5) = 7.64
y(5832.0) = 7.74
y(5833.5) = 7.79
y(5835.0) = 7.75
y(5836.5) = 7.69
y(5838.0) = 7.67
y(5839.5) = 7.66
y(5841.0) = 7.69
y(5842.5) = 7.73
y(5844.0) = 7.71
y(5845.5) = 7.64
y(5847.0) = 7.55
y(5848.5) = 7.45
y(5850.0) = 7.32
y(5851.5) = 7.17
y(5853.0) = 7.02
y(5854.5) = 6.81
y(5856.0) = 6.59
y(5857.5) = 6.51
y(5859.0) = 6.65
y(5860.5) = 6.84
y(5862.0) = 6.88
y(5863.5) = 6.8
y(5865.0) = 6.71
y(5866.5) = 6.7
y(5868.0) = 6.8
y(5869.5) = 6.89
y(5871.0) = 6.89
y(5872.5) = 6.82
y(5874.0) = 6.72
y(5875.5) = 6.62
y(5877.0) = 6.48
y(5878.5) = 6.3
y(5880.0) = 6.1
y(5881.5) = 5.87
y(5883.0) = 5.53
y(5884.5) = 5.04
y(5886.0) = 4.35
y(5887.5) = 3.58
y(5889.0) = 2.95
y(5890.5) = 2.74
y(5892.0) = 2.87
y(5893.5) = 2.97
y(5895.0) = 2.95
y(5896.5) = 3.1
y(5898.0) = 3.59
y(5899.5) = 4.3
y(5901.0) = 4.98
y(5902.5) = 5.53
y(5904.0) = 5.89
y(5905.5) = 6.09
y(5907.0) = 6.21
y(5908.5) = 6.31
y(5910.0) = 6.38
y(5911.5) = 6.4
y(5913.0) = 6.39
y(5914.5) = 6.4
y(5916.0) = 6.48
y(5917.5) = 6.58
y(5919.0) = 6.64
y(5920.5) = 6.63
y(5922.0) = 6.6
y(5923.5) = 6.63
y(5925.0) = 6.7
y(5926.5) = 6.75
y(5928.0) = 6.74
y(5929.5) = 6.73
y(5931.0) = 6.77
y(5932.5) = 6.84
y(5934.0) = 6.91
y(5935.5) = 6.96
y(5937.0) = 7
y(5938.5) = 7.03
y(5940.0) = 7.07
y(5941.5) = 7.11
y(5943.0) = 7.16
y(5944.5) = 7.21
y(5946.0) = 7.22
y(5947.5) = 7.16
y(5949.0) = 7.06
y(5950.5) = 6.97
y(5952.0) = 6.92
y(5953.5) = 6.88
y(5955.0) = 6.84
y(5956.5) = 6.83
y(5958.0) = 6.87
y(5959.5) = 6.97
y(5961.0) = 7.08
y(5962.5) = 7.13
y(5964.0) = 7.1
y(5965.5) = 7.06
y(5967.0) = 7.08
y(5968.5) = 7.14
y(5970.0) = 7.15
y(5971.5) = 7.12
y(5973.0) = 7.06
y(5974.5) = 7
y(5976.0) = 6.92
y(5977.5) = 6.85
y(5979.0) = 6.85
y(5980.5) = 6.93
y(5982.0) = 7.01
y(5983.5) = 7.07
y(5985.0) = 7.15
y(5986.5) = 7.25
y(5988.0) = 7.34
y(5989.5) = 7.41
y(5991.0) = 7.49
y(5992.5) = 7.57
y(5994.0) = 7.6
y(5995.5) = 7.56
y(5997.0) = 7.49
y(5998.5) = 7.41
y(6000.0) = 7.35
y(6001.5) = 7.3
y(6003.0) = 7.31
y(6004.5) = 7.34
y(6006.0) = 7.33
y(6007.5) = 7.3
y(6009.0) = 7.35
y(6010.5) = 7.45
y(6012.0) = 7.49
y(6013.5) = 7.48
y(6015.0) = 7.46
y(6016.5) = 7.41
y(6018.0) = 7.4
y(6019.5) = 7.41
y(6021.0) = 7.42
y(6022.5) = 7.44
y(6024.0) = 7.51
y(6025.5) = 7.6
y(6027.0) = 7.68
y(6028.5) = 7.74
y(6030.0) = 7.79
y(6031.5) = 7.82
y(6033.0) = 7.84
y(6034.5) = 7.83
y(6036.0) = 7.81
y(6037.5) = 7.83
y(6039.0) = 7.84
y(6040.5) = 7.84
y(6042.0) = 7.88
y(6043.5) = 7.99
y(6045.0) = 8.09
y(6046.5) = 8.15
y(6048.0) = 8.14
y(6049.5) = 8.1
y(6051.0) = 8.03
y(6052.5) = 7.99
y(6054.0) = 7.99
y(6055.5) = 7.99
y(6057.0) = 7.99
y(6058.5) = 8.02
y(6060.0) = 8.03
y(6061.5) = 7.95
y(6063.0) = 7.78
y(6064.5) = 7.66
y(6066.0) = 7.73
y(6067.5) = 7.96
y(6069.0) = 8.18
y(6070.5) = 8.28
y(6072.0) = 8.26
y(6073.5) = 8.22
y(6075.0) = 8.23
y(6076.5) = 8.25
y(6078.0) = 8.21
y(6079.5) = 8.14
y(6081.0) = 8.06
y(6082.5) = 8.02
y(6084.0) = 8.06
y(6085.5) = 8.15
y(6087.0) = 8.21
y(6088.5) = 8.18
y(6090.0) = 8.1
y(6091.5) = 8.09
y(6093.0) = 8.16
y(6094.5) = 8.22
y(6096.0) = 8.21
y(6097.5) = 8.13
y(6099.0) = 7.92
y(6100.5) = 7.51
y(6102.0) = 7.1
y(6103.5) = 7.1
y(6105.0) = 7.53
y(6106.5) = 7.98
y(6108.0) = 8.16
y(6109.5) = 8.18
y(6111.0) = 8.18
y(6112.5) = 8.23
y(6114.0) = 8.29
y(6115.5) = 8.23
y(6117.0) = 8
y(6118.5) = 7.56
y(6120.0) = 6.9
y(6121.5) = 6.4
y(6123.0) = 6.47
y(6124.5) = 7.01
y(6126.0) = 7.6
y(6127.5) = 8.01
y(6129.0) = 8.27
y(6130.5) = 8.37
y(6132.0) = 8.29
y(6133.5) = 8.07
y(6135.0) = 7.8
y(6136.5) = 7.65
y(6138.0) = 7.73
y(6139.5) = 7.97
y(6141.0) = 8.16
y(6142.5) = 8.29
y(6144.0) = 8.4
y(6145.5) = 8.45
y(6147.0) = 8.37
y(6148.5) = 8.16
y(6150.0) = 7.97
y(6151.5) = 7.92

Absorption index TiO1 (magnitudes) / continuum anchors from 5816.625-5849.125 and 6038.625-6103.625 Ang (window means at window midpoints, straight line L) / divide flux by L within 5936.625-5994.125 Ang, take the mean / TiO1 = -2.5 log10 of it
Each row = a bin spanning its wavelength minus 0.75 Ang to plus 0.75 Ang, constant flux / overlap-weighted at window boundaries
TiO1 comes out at 0.11 mag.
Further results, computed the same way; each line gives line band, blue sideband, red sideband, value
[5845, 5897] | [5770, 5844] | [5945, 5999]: 0.251 mag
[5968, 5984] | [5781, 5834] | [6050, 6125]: 0.116 mag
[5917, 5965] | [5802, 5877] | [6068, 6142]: 0.099 mag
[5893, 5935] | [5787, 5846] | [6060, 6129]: 0.298 mag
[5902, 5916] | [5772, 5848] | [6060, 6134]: 0.236 mag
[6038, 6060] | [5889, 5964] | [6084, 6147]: -0.102 mag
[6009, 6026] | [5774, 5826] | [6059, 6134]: 0.053 mag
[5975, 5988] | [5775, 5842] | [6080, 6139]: 0.107 mag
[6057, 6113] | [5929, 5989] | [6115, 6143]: -0.066 mag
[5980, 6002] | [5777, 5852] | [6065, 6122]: 0.071 mag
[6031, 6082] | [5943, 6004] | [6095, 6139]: -0.071 mag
